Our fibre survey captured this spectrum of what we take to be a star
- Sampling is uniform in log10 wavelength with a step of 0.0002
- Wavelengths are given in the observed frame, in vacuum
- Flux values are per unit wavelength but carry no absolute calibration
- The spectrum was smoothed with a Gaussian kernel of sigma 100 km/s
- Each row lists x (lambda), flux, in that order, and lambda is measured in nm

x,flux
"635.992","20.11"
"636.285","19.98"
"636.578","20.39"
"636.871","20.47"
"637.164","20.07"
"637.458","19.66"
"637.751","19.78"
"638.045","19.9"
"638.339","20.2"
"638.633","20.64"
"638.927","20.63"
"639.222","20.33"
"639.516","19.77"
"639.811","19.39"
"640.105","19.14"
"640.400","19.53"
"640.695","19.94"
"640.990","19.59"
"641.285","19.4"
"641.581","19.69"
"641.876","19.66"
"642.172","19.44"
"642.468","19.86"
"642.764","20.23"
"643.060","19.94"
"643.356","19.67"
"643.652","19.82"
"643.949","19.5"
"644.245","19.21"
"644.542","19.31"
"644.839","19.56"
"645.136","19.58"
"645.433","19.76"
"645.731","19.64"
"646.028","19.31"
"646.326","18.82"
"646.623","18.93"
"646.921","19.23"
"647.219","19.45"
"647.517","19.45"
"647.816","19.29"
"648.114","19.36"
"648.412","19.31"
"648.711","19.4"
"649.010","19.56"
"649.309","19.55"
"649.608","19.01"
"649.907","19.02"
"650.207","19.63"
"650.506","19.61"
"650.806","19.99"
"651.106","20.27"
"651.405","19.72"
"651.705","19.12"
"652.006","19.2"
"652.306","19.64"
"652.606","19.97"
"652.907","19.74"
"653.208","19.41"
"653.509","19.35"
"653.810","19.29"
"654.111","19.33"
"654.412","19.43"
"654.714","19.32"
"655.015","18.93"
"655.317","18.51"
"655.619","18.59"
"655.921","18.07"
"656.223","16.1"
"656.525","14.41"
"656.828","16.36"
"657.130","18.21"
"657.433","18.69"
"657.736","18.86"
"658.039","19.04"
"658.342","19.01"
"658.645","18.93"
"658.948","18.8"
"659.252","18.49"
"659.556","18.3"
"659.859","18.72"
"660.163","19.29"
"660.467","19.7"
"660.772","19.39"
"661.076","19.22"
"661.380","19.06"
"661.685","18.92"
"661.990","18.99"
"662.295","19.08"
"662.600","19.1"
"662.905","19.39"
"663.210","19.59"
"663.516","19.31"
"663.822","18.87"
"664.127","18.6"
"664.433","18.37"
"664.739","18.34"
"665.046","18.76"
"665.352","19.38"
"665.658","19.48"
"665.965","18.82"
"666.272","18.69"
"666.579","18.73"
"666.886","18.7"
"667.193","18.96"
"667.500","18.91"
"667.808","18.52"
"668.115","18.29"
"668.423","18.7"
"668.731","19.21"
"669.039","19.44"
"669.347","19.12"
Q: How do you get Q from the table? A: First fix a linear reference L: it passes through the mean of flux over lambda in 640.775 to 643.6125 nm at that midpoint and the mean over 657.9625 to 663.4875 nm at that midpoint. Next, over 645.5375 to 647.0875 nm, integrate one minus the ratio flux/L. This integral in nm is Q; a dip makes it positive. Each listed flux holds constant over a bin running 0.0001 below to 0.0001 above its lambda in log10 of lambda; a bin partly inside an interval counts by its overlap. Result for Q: 0.030 nm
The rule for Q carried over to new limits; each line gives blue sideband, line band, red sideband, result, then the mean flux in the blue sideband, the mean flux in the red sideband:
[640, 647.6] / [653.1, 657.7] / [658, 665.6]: 0.22 nm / 19.5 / 19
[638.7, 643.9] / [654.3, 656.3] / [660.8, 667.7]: 0.08 nm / 19.8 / 19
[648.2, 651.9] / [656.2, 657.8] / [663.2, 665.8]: 0.18 nm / 19.5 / 18.9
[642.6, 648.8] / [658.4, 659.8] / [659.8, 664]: 0.04 nm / 19.5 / 19.2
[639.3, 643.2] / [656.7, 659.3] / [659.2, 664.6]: 0.09 nm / 19.7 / 19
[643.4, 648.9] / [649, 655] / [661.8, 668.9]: -0.08 nm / 19.4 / 18.9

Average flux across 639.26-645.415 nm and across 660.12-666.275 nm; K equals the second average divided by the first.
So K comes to 1.0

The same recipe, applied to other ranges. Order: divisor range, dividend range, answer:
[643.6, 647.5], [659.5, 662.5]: 0.99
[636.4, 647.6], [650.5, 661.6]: 0.96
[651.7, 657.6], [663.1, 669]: 1.02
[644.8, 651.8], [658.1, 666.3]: 0.98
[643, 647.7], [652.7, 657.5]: 0.94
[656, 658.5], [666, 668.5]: 1.06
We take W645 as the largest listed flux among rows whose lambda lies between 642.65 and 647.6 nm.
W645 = 20.23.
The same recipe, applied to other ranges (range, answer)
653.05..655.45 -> 19.43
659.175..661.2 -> 19.7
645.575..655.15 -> 20.27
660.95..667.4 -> 19.59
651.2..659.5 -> 19.97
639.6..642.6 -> 19.94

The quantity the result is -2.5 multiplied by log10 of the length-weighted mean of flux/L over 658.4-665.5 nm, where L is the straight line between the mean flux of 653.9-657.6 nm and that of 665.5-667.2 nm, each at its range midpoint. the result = -0.03 mag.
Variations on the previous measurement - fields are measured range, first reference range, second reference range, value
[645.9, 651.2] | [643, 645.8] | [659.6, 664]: 0.01 mag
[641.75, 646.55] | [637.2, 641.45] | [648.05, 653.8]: 0.01 mag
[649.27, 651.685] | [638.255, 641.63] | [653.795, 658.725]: -0.04 mag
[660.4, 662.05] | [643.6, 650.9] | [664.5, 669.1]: -0.01 mag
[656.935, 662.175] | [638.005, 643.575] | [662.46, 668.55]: 0.01 mag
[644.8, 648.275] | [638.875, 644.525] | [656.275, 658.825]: -0.01 mag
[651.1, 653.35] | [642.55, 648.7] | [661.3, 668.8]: -0.02 mag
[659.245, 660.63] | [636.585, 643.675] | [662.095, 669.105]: 0.01 mag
